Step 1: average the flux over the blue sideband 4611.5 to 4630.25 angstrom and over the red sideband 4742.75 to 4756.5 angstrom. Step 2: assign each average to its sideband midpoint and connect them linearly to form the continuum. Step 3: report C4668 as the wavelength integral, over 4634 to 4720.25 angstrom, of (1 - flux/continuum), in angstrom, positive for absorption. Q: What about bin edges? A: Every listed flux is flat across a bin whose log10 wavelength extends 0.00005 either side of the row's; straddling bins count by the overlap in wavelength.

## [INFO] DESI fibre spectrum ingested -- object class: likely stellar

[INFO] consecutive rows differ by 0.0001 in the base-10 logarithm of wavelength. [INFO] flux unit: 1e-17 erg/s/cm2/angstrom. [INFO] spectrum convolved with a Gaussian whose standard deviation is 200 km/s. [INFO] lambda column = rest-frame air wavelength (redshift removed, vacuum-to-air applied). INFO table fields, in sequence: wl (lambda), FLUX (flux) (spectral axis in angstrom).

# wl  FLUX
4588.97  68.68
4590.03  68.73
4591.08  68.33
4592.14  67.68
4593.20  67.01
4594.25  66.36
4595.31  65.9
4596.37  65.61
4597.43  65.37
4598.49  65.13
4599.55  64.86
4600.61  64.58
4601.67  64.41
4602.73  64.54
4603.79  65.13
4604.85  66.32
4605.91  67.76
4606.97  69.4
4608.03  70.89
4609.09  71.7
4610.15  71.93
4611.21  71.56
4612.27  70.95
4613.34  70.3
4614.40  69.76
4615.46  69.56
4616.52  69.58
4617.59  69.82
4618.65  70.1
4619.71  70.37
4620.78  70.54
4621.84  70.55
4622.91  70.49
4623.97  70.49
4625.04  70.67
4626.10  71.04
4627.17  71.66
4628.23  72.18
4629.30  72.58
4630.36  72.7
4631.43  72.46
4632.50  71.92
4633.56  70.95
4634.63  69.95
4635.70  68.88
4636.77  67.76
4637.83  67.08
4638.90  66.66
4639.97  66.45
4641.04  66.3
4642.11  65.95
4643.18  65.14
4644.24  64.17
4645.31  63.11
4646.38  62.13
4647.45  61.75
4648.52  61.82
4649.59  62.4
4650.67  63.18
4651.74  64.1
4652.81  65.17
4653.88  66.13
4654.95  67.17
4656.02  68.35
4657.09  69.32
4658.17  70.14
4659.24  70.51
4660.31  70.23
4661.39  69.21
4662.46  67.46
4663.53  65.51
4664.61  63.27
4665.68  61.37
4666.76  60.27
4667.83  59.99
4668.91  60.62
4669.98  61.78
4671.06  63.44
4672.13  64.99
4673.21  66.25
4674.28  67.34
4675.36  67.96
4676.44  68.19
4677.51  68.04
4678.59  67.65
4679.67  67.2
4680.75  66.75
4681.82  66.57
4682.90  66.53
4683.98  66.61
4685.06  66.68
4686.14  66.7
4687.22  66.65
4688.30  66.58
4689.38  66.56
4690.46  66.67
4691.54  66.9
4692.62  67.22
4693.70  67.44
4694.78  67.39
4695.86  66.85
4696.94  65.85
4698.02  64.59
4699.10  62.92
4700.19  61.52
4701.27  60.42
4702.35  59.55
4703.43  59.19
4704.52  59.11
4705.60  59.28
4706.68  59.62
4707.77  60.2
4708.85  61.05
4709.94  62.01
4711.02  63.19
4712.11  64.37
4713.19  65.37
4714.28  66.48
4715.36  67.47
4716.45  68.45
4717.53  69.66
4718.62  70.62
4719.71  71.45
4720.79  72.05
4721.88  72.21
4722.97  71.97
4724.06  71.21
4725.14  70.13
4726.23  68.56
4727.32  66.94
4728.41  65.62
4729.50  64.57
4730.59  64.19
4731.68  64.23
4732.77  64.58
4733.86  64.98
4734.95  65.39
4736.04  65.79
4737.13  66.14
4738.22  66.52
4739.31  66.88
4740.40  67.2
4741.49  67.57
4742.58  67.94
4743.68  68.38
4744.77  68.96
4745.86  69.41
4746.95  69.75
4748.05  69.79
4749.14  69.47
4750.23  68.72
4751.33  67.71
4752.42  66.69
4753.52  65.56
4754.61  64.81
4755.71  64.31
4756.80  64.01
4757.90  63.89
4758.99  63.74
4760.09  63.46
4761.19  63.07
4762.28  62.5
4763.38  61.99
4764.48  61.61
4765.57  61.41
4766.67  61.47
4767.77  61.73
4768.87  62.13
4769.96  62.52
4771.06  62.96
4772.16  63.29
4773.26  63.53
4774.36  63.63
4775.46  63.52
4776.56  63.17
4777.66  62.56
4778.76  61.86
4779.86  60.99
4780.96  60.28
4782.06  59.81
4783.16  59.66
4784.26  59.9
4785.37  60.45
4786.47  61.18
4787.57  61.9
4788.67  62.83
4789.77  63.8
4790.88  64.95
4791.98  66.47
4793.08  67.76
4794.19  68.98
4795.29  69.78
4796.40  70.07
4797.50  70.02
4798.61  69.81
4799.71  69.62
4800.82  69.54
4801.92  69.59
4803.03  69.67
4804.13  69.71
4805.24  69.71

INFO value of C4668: 5.01 angstrom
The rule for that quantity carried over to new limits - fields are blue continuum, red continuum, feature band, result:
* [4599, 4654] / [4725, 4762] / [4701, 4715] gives 1.10 angstrom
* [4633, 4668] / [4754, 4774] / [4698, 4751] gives -1.75 angstrom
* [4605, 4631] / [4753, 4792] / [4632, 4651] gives 0.97 angstrom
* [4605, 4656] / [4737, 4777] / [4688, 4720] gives 0.95 angstrom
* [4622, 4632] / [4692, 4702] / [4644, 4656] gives 0.93 angstrom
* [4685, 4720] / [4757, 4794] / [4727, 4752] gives -1.31 angstrom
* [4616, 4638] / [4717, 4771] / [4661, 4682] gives 1.17 angstrom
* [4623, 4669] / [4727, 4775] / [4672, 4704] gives 0.24 angstrom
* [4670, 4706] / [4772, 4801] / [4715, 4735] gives -1.00 angstrom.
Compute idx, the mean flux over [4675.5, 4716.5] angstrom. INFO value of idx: 64.8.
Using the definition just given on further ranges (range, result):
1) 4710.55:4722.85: 68.4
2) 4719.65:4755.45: 67.7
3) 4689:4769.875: 65.5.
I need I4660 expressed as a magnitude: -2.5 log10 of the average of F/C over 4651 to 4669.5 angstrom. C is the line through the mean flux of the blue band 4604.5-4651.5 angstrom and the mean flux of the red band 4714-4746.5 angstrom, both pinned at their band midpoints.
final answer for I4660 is 0.04 mag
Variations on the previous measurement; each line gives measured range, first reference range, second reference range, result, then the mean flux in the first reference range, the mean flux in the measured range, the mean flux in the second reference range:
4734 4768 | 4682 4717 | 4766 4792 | -0.05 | 64.4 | 65.7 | 62.2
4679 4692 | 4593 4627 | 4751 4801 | 0.00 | 68.6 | 66.7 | 64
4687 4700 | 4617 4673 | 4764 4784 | -0.02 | 67.1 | 66.2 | 62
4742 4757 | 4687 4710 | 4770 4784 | -0.08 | 63.5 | 67.6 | 62.1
